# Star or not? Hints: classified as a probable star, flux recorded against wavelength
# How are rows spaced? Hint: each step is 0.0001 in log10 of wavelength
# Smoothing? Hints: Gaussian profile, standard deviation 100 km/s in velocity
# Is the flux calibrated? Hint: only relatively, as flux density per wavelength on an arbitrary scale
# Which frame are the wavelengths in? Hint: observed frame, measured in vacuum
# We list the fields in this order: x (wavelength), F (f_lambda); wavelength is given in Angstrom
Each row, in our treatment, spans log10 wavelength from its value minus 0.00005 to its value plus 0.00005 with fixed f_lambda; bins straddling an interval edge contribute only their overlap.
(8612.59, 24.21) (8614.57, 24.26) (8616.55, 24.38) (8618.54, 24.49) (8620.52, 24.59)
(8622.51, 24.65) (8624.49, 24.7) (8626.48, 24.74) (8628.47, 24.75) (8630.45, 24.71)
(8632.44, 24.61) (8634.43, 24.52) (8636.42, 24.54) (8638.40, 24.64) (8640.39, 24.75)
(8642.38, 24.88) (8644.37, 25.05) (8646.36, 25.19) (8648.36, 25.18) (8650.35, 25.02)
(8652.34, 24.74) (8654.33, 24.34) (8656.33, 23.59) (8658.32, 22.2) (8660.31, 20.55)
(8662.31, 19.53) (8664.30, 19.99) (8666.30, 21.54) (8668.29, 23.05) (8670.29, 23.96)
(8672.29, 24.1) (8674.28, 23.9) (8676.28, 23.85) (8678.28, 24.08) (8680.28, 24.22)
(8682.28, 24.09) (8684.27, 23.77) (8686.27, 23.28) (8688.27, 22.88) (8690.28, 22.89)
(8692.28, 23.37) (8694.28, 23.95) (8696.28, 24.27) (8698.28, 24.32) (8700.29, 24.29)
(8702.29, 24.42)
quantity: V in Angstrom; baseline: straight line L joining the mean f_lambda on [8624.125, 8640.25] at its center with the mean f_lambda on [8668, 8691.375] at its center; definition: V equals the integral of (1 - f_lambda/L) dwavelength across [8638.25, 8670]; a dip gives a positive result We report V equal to 1.11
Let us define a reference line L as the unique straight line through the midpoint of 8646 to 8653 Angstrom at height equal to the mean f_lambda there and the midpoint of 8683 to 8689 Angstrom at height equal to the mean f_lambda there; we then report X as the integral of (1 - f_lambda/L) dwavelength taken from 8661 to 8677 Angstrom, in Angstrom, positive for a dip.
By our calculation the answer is 1.13 Angstrom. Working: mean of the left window 25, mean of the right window 23.4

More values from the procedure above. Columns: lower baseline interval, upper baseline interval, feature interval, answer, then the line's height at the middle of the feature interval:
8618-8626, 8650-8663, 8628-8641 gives -0.4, 24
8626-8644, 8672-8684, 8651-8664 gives 1.0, 24.4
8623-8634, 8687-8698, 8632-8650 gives -0.3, 24.5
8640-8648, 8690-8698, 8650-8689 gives 2.0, 24.4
